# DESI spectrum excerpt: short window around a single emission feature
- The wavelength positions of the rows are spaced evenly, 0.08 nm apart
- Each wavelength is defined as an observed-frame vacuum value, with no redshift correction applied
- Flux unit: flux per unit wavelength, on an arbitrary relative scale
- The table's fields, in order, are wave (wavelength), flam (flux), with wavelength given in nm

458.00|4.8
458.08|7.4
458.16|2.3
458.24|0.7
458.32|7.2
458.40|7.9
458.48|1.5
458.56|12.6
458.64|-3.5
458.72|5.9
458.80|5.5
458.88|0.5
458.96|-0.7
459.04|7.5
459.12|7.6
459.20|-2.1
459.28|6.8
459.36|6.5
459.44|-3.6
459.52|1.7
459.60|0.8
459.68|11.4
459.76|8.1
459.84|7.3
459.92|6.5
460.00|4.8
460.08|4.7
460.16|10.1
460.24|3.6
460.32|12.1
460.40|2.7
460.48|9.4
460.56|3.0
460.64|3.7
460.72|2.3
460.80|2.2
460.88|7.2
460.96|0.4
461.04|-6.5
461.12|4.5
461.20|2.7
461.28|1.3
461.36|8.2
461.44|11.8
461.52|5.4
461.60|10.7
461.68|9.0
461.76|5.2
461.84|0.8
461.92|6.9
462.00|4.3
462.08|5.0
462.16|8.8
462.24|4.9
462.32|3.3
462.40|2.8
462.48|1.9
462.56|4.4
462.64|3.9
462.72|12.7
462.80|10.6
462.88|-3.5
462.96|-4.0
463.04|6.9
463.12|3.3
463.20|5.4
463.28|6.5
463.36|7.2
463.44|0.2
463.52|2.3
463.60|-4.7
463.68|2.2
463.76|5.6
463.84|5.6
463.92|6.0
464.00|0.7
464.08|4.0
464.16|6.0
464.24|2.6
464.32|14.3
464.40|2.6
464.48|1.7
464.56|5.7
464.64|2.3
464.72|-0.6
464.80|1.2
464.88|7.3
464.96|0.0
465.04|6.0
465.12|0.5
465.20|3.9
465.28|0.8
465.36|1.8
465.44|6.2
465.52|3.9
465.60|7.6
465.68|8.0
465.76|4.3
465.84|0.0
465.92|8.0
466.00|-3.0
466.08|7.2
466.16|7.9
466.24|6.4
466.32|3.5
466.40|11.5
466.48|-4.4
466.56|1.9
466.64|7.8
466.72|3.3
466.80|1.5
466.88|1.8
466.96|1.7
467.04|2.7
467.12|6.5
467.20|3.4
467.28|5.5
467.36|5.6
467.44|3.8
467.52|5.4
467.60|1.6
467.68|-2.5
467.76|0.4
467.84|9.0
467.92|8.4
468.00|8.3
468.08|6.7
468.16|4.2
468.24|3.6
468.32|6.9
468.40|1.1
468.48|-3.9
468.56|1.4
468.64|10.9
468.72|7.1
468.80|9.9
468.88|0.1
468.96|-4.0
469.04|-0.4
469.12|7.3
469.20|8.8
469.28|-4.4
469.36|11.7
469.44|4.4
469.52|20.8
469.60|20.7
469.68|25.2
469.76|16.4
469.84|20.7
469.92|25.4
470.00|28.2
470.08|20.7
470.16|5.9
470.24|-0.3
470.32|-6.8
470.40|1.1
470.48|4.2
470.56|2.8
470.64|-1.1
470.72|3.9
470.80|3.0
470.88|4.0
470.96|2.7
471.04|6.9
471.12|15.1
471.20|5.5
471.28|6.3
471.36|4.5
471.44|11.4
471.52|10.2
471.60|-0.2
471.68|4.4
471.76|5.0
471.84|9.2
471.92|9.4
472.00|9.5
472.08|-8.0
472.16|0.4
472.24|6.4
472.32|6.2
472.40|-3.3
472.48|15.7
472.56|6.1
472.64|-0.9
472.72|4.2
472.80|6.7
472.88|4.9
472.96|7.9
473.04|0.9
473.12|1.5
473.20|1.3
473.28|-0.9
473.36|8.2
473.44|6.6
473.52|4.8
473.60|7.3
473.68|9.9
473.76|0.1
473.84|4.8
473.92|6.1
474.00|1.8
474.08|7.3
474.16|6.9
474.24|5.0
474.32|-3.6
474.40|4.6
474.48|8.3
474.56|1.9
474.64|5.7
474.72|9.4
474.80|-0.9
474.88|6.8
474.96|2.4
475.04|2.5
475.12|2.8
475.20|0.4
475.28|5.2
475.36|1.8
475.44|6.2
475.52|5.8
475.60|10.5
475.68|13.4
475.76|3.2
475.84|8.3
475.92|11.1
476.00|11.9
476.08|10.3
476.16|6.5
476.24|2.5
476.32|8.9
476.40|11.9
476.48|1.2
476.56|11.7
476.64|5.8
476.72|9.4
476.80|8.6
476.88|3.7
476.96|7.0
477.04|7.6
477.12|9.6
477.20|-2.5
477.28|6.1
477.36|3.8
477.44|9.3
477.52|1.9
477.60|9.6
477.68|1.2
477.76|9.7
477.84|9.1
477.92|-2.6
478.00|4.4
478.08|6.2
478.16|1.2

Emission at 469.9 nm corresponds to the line [O II]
